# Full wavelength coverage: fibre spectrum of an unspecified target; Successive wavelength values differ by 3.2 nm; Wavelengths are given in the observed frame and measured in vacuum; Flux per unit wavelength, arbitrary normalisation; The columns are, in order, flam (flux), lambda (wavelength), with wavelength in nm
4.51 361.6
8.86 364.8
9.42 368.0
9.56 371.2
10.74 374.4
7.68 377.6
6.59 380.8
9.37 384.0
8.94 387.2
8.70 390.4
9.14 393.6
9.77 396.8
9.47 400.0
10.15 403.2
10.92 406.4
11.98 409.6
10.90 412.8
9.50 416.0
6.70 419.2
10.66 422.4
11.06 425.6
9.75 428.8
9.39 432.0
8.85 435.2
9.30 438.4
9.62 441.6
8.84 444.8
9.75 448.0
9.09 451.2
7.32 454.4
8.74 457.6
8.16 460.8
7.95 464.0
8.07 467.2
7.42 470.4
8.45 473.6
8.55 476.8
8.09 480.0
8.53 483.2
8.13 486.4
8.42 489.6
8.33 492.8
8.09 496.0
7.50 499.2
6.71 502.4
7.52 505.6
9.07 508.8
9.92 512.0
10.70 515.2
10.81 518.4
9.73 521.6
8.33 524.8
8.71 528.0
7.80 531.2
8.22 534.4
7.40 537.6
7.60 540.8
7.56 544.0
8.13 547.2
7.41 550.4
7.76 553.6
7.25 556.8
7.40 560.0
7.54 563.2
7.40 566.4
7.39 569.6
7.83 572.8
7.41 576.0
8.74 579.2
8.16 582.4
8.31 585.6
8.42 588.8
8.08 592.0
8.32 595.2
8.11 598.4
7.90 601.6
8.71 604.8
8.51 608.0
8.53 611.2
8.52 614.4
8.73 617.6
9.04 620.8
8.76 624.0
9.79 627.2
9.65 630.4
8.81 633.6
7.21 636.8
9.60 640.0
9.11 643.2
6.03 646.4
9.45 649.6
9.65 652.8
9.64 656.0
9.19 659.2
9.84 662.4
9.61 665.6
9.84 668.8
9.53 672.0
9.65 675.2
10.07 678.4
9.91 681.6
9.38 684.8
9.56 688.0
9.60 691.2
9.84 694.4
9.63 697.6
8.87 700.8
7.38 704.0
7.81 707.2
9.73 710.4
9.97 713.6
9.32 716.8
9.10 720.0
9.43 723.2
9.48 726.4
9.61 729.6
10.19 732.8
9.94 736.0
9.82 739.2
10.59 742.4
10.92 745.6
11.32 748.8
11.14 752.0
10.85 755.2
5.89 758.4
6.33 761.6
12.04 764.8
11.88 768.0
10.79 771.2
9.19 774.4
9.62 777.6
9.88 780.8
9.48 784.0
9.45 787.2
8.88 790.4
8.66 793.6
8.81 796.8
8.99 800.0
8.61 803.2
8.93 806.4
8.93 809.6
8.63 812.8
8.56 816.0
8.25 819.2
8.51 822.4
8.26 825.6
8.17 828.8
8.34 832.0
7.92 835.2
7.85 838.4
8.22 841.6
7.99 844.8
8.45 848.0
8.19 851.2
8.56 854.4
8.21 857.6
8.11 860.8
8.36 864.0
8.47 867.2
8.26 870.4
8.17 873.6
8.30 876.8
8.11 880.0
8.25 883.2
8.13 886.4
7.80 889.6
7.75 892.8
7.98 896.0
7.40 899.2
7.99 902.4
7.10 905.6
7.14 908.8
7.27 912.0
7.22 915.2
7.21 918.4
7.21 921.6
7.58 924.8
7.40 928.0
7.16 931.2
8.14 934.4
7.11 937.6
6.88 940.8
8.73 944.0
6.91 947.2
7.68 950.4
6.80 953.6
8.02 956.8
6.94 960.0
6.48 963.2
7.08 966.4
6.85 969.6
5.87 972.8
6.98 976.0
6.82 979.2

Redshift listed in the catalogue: 0.629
